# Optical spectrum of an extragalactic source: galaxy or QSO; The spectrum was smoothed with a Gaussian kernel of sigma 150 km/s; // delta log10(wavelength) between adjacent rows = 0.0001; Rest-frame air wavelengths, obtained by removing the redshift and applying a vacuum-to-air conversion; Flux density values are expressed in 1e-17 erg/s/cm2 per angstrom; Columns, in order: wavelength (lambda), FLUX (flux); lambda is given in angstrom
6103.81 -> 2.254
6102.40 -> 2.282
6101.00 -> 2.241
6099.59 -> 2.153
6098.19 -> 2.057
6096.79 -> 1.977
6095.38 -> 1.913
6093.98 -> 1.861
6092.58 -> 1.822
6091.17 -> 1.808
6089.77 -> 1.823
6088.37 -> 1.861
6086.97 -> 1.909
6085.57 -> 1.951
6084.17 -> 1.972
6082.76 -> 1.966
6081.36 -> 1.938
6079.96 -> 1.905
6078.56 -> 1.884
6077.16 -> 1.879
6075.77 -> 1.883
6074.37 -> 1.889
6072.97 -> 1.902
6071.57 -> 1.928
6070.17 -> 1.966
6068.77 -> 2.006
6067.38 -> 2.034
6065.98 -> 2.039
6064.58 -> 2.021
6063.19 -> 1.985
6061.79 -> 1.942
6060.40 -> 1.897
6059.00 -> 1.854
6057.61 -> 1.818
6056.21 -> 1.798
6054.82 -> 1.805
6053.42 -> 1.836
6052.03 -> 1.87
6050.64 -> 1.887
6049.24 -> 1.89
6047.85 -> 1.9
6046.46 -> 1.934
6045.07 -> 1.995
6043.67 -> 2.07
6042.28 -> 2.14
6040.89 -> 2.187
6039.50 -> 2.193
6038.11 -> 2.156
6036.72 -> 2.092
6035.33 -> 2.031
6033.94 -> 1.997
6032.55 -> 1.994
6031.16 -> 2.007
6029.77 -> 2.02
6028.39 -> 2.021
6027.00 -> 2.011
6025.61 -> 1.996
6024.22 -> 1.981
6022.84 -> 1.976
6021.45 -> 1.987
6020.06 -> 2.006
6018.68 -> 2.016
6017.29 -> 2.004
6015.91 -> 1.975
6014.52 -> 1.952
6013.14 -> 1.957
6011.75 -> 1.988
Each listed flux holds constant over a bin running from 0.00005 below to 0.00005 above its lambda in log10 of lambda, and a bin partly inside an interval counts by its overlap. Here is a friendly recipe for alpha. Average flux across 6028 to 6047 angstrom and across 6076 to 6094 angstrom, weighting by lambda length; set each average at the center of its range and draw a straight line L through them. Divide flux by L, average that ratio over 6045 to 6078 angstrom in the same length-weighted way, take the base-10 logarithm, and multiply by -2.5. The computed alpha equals 0.03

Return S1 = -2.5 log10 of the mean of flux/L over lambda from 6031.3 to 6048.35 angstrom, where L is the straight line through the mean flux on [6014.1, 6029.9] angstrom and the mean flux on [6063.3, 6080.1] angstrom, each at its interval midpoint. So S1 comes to -0.04 mag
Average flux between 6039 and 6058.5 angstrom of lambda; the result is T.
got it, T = 1.95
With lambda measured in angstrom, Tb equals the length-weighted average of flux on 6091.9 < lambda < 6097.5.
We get 1.9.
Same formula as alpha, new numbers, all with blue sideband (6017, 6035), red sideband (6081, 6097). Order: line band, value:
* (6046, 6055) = 0.05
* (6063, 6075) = -0.02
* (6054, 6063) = 0.05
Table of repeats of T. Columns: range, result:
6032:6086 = 1.96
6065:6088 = 1.94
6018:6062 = 1.98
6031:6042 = 2.09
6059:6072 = 1.97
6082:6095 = 1.89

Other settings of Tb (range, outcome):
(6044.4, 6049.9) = 1.93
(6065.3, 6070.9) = 2.01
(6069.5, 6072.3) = 1.94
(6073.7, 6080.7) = 1.89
